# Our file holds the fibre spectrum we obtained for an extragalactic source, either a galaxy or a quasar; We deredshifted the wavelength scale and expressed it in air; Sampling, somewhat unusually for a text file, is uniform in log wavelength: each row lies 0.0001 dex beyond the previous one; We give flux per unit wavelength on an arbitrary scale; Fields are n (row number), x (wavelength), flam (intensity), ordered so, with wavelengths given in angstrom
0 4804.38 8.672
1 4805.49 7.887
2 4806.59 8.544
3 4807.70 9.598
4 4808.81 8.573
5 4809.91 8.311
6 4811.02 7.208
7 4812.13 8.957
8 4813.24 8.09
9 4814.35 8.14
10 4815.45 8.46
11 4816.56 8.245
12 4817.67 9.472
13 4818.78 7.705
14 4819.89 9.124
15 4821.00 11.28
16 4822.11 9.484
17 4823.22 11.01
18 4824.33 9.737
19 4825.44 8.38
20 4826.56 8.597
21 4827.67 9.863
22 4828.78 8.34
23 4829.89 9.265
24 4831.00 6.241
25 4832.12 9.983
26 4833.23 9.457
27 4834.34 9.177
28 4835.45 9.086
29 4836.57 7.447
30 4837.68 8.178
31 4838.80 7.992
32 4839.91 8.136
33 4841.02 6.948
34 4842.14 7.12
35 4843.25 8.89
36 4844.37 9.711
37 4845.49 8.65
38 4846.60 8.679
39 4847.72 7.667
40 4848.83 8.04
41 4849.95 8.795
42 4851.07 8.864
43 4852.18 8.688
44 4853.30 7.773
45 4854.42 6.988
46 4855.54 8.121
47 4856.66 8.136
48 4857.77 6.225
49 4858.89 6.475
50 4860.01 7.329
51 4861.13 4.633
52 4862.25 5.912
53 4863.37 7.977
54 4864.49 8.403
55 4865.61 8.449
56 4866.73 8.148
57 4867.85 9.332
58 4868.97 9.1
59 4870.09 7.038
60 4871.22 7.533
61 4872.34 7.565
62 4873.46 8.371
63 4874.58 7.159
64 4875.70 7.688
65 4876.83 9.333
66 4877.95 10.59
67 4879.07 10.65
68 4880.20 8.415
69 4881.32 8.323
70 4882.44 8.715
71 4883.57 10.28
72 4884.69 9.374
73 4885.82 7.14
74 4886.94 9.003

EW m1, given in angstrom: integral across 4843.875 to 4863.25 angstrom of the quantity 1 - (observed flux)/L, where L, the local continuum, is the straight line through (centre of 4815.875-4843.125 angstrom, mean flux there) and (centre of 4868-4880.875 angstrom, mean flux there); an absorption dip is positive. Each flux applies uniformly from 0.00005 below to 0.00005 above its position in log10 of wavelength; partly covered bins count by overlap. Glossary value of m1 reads 2.1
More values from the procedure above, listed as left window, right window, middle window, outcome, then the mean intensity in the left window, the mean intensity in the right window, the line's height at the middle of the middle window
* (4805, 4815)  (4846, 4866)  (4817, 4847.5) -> -3.0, 8.38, 7.62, 8.01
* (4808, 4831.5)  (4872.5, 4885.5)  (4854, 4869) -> 2.4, 8.8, 8.91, 8.88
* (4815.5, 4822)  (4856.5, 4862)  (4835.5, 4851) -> -1.6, 9.13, 6.41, 7.49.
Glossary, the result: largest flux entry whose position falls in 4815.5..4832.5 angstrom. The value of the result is 11.28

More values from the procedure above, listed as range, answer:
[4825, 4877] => 9.983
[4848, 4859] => 8.864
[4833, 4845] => 9.711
